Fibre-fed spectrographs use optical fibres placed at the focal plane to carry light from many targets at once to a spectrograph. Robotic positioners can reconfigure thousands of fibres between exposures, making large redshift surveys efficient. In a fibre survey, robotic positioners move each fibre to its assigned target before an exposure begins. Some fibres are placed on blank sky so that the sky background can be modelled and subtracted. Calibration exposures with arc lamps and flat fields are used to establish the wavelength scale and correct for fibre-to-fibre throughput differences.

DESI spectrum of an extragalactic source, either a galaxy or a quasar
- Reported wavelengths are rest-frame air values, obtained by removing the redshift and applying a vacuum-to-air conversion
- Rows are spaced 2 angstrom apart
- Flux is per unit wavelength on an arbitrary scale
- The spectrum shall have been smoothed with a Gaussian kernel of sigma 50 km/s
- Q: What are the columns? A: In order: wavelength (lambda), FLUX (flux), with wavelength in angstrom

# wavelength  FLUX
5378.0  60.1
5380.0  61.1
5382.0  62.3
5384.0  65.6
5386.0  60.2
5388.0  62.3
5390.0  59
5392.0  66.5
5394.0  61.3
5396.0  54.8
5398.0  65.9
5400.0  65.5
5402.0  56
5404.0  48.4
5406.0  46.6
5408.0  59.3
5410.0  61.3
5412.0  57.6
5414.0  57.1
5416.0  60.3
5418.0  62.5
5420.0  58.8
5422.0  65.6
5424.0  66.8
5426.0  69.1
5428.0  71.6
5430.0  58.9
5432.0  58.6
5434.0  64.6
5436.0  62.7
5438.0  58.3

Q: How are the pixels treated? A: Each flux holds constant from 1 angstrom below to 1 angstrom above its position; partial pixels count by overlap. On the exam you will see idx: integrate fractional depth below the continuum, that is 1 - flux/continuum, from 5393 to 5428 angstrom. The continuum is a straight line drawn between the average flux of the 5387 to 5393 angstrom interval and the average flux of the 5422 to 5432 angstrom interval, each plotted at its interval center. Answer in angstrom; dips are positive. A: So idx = 2.28 angstrom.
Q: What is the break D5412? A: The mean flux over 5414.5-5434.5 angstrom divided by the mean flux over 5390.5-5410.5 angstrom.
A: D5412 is 1.09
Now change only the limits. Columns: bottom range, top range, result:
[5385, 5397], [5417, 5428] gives 1.07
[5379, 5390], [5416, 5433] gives 1.03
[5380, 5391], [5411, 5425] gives 0.99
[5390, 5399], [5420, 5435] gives 1.05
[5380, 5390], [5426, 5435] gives 1.03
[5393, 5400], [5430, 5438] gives 1.00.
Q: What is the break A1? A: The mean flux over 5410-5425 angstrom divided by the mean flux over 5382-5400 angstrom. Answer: 0.99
